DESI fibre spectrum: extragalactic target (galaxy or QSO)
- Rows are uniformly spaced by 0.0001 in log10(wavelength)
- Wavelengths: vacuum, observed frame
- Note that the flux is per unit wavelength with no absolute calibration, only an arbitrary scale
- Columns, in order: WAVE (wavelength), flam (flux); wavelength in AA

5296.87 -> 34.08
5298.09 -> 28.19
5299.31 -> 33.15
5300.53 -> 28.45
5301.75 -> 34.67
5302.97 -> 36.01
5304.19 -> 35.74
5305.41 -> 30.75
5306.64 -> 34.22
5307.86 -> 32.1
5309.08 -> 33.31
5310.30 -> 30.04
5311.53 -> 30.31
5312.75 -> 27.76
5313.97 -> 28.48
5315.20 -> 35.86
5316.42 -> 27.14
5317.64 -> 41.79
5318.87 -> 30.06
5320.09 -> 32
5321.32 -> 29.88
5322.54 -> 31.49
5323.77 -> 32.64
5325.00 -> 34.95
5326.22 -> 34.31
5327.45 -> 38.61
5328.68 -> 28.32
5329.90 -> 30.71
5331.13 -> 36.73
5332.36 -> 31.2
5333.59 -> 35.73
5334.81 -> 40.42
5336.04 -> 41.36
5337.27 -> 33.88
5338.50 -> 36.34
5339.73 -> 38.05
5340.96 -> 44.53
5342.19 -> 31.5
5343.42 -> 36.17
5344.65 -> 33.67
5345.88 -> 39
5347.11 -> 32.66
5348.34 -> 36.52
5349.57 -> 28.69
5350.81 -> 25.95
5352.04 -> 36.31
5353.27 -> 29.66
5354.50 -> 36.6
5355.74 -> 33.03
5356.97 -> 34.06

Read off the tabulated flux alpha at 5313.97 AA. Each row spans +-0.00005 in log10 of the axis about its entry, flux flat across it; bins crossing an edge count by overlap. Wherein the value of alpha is 28.48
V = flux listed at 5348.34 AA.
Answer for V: 36.52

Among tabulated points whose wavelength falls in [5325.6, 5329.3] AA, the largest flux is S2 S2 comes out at 38.61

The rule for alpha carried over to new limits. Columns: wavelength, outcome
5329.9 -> 30.71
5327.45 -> 38.61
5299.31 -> 33.15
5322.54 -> 31.49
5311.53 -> 30.31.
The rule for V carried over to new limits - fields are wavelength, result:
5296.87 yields 34.08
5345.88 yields 39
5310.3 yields 30.04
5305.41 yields 30.75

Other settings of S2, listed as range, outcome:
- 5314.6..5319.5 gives 41.79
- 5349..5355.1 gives 36.6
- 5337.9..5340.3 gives 38.05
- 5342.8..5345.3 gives 36.17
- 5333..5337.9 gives 41.36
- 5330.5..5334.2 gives 36.73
